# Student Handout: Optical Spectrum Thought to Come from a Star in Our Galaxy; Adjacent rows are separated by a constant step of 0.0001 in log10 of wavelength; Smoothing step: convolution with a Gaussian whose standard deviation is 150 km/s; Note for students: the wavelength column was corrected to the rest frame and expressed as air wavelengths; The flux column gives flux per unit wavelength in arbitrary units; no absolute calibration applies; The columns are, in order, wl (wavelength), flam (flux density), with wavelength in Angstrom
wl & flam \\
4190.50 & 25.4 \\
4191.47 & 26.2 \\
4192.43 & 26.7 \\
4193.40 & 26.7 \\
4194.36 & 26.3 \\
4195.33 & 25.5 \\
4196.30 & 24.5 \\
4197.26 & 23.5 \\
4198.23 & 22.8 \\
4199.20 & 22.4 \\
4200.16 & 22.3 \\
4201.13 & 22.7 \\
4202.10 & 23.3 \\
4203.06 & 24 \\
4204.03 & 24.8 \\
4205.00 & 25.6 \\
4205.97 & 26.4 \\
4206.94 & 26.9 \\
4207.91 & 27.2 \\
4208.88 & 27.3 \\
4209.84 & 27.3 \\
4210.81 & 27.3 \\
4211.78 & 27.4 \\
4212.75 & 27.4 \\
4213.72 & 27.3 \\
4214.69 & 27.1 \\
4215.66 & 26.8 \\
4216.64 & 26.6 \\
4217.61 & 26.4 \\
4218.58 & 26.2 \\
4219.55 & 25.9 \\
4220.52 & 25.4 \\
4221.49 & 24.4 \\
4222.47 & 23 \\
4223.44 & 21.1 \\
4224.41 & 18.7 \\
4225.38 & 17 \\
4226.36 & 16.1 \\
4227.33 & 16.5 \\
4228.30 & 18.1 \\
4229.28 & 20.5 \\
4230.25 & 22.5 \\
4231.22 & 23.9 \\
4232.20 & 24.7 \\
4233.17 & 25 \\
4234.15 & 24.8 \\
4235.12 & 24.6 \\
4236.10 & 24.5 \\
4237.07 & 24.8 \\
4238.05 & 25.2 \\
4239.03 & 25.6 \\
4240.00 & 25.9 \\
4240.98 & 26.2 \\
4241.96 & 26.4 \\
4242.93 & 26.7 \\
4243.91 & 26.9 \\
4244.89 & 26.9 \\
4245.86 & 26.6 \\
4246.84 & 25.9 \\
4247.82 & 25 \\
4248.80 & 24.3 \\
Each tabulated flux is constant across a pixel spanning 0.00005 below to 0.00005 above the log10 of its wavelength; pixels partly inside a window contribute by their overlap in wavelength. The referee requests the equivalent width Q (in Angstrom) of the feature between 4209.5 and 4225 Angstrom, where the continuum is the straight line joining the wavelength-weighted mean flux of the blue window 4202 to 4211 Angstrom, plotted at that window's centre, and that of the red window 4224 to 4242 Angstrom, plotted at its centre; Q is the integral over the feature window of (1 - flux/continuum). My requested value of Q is -0.5 Angstrom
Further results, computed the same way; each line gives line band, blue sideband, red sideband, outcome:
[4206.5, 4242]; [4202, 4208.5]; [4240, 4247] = 2.3 Angstrom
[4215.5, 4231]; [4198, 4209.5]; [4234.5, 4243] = 1.9 Angstrom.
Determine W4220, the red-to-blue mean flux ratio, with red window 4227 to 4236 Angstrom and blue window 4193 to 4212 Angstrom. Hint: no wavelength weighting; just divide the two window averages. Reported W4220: 0.9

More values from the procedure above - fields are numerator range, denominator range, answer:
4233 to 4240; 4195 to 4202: 1.07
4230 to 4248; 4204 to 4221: 0.95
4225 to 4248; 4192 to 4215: 0.93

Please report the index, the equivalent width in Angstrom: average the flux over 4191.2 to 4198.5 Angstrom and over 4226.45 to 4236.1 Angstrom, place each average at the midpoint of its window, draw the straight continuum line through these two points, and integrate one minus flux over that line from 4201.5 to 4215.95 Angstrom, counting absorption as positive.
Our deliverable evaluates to -1.4 Angstrom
